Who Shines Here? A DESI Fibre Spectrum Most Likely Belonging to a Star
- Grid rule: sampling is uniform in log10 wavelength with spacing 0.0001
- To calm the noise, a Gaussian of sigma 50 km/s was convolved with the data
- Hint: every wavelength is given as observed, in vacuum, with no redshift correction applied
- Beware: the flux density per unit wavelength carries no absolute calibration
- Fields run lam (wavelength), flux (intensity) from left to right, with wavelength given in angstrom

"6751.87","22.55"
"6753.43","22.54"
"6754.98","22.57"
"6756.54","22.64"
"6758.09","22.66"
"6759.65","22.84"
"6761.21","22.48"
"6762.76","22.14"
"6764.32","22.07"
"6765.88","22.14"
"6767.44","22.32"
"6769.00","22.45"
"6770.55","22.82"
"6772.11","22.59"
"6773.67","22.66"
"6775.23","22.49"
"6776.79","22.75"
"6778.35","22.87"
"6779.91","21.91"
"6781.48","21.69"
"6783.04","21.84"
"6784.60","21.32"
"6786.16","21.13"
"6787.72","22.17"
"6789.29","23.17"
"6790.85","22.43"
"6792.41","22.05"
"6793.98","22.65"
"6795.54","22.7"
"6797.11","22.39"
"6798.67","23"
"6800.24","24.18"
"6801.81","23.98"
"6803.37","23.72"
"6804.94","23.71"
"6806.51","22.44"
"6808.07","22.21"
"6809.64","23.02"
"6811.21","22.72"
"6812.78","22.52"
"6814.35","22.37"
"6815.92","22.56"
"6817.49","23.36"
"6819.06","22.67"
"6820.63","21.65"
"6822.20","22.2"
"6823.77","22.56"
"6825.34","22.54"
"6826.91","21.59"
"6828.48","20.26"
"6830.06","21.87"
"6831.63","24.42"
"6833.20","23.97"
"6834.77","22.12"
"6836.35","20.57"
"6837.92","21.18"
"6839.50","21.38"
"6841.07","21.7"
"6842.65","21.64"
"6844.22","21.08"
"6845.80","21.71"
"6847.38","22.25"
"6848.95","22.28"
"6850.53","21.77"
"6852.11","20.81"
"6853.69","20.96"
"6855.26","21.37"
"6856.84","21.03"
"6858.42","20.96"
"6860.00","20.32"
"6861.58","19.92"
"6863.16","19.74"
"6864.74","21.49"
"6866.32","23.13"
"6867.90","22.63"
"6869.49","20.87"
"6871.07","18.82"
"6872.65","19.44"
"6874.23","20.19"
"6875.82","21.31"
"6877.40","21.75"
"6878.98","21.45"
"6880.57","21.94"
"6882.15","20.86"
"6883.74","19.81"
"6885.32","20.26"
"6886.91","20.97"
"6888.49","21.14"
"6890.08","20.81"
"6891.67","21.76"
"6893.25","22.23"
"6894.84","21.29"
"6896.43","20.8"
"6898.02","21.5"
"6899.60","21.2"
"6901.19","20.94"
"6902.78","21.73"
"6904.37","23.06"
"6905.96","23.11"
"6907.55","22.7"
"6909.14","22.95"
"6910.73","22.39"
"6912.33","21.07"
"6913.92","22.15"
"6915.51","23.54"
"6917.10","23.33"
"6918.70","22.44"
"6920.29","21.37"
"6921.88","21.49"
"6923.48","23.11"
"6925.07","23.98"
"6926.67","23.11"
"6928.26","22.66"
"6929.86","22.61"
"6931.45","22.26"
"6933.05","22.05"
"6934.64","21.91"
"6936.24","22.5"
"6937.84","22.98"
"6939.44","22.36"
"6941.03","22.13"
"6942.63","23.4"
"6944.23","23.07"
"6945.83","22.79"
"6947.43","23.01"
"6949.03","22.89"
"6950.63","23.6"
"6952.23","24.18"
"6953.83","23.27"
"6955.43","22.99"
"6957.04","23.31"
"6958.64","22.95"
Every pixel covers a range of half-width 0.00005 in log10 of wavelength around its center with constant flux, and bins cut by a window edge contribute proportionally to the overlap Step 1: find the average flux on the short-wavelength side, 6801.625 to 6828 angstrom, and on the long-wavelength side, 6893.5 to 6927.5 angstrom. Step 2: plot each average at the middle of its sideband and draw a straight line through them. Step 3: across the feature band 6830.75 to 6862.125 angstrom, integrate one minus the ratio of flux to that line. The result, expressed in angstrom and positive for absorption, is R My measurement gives 1.3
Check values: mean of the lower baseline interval 22.6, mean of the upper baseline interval 22.2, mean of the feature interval 21.6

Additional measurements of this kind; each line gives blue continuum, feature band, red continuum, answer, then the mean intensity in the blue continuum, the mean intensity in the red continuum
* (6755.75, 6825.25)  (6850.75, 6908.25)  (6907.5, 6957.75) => 3.77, 22.6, 22.7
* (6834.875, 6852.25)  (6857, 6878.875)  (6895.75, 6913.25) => 0.87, 21.5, 22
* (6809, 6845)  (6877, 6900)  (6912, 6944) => 1.26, 22.2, 22.6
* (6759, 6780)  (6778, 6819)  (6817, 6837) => -0.42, 22.5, 22.3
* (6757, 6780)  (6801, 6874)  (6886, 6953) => 1.91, 22.5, 22.3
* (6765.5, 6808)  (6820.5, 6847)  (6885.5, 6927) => 0.53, 22.6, 22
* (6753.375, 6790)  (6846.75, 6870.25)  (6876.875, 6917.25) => 0.64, 22.3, 21.7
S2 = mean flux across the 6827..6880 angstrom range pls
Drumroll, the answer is 21.3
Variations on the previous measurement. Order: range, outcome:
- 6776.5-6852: 22.3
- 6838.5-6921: 21.4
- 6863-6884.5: 21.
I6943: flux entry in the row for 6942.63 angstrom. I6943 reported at 23.4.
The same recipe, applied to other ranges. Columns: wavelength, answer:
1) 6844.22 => 21.08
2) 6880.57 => 21.94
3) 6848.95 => 22.28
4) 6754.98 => 22.57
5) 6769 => 22.45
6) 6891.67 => 21.76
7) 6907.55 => 22.7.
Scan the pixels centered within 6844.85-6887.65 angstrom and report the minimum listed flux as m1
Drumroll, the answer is 18.82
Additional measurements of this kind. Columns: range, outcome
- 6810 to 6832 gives 20.26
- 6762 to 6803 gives 21.13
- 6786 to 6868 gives 19.74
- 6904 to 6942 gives 21.07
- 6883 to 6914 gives 19.81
